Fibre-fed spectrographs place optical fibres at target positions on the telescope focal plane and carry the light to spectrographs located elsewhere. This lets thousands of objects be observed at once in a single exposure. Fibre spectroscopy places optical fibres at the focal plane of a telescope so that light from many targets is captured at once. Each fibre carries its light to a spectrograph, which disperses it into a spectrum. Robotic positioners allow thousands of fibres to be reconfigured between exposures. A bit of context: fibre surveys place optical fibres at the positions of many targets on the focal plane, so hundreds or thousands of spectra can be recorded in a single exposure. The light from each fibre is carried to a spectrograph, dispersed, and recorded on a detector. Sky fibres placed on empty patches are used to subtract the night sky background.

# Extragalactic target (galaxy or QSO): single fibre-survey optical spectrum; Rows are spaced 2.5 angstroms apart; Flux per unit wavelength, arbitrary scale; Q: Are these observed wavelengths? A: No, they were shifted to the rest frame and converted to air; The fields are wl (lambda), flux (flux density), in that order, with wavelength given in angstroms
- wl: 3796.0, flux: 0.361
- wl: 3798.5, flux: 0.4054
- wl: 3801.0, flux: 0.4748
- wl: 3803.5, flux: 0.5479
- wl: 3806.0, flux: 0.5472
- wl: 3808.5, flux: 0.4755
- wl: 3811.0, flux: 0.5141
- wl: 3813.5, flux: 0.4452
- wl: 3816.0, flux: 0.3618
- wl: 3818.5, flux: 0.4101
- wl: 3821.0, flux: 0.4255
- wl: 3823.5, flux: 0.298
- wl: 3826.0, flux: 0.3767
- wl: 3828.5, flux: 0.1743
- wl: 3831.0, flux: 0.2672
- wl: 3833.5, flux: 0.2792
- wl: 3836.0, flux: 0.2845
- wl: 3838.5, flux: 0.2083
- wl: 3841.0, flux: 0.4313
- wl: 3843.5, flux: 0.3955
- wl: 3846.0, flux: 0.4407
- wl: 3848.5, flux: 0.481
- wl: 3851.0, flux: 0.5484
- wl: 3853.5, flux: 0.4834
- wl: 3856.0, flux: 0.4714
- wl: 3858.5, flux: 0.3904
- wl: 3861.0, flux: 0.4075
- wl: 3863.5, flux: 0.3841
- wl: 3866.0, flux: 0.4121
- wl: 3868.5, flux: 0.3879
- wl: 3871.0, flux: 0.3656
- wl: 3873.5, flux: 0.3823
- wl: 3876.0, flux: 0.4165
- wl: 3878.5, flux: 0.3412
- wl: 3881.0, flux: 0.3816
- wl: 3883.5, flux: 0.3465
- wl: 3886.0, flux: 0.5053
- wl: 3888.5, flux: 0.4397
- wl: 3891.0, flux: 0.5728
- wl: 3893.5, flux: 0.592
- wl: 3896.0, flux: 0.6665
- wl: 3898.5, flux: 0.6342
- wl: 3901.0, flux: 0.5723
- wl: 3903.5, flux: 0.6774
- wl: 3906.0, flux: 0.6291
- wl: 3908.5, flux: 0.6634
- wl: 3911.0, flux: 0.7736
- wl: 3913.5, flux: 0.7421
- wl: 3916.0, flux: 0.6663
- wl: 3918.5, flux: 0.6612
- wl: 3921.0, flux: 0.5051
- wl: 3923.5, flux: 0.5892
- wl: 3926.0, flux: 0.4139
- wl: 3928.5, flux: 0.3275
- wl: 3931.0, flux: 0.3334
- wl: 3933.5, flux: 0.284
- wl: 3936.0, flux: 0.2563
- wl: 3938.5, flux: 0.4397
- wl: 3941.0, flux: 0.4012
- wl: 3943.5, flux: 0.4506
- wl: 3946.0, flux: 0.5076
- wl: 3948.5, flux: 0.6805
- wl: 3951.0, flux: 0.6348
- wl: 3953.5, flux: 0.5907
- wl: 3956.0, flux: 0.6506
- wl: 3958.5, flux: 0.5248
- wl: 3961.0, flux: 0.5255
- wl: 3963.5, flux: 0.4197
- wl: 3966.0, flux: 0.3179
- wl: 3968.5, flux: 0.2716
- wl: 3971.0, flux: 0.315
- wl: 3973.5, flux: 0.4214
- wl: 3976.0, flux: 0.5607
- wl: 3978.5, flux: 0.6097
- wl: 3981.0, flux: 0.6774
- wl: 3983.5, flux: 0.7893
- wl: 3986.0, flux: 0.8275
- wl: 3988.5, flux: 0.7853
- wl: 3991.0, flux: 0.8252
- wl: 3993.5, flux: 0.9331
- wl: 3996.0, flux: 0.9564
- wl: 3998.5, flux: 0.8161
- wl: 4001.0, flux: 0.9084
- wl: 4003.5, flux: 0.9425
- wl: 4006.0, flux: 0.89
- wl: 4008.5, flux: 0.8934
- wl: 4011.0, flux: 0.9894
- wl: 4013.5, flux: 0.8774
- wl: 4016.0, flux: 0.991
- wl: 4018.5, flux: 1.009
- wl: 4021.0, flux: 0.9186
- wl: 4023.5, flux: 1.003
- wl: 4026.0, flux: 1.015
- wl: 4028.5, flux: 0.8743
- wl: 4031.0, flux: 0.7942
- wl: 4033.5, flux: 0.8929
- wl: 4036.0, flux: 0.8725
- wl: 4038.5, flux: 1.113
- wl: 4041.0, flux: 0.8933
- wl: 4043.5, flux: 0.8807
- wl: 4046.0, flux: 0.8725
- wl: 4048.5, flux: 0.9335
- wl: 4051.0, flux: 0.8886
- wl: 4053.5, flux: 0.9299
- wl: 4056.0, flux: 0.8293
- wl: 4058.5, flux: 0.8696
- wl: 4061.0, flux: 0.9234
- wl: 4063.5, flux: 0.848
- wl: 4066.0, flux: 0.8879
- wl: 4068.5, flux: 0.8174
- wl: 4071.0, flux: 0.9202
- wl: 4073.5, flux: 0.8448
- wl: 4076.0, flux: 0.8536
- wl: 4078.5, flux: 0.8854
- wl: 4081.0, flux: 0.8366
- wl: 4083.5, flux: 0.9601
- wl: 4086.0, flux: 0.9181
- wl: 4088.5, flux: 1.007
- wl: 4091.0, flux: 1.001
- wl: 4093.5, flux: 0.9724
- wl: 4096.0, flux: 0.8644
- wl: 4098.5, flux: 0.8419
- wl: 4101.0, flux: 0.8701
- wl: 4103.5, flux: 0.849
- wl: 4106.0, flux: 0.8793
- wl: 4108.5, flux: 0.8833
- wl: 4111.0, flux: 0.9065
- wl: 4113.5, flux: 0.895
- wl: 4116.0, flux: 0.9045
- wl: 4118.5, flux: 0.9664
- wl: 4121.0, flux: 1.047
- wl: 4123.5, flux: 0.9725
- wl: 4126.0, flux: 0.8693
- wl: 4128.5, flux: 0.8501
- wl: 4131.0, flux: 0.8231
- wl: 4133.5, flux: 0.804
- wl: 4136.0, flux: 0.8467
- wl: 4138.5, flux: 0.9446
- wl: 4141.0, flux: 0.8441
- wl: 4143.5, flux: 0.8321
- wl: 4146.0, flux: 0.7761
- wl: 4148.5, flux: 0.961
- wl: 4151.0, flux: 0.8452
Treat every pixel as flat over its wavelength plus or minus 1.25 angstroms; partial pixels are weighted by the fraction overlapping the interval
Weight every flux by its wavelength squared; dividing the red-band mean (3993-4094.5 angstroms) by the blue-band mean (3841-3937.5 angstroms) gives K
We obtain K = 2.0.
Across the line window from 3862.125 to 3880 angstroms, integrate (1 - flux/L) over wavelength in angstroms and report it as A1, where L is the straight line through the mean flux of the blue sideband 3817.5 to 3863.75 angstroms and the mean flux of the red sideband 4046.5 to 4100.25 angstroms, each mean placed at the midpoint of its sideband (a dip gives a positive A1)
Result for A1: 2.39 angstroms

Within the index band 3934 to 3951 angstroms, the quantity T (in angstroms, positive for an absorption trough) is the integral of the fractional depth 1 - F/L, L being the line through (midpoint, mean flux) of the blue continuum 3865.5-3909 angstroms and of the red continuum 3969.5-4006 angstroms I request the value 4.7 angstroms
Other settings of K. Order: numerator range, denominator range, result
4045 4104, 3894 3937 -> 1.75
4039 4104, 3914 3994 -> 1.77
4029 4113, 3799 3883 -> 2.52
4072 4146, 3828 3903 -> 2.36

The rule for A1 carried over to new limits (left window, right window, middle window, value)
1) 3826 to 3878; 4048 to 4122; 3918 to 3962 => 7.1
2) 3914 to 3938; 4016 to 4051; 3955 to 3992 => 5.9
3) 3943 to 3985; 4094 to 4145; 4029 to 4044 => -4.6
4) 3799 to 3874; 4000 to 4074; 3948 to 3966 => 3.9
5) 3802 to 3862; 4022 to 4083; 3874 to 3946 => 8.0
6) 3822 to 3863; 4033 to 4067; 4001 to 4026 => -4.3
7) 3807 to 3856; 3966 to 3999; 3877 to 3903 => -0.7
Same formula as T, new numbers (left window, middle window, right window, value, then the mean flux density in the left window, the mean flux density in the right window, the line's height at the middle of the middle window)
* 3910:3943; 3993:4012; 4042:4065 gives -4.9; 0.489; 0.886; 0.727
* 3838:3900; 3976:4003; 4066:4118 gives -4.4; 0.447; 0.896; 0.69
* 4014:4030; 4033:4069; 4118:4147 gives 1.6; 0.961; 0.88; 0.94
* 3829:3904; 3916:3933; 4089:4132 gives 2.1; 0.434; 0.908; 0.547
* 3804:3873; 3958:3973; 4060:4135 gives 5.8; 0.397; 0.896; 0.642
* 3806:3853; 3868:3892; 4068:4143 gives 3.3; 0.385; 0.896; 0.478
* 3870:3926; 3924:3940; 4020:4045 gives 7.2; 0.549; 0.925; 0.644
